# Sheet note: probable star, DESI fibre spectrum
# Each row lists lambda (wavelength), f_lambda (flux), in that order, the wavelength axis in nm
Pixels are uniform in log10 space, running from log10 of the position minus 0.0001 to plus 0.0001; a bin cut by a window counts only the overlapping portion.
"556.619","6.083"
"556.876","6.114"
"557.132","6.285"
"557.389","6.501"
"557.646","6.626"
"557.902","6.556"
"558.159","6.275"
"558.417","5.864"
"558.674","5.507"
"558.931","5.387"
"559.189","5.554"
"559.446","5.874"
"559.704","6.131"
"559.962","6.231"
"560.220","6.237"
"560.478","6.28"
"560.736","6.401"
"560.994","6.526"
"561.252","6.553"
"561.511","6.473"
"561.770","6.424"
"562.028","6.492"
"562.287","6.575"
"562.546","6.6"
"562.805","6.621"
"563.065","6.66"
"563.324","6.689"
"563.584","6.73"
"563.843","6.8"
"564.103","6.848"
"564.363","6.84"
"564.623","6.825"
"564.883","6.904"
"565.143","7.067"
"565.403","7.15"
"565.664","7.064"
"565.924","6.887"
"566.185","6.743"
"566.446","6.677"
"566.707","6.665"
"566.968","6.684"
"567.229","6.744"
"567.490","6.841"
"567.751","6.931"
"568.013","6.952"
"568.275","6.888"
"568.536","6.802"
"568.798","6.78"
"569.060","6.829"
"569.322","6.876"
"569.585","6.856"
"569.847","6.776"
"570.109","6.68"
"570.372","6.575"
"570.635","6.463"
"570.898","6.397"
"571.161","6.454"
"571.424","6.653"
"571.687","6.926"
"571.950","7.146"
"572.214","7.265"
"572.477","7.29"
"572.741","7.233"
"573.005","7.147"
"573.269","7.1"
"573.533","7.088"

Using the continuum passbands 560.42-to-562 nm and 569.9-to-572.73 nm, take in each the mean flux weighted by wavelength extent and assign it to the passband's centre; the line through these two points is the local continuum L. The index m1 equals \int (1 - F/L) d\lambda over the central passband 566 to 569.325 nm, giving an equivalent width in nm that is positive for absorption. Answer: -0.06 nm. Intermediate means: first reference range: 6.46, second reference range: 6.8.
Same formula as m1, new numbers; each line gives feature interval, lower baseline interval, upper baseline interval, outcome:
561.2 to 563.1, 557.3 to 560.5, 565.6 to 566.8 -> -0.05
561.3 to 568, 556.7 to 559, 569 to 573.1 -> -0.26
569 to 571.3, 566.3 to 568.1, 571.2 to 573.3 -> 0.10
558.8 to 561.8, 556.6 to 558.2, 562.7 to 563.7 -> 0.16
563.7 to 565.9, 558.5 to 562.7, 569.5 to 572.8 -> -0.17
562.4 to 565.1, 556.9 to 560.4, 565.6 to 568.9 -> -0.10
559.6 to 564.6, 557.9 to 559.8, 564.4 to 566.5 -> -0.13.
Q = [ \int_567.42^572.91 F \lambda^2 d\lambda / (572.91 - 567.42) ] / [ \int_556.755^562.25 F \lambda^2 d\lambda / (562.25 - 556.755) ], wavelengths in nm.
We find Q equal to 1.1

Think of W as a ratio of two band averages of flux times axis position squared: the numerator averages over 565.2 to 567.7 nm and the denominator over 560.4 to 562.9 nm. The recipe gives 1.1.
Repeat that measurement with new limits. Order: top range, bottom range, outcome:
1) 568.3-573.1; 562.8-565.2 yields 1.03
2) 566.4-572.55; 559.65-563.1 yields 1.09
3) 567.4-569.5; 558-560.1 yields 1.21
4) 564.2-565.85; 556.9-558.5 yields 1.13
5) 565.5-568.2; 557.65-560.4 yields 1.17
